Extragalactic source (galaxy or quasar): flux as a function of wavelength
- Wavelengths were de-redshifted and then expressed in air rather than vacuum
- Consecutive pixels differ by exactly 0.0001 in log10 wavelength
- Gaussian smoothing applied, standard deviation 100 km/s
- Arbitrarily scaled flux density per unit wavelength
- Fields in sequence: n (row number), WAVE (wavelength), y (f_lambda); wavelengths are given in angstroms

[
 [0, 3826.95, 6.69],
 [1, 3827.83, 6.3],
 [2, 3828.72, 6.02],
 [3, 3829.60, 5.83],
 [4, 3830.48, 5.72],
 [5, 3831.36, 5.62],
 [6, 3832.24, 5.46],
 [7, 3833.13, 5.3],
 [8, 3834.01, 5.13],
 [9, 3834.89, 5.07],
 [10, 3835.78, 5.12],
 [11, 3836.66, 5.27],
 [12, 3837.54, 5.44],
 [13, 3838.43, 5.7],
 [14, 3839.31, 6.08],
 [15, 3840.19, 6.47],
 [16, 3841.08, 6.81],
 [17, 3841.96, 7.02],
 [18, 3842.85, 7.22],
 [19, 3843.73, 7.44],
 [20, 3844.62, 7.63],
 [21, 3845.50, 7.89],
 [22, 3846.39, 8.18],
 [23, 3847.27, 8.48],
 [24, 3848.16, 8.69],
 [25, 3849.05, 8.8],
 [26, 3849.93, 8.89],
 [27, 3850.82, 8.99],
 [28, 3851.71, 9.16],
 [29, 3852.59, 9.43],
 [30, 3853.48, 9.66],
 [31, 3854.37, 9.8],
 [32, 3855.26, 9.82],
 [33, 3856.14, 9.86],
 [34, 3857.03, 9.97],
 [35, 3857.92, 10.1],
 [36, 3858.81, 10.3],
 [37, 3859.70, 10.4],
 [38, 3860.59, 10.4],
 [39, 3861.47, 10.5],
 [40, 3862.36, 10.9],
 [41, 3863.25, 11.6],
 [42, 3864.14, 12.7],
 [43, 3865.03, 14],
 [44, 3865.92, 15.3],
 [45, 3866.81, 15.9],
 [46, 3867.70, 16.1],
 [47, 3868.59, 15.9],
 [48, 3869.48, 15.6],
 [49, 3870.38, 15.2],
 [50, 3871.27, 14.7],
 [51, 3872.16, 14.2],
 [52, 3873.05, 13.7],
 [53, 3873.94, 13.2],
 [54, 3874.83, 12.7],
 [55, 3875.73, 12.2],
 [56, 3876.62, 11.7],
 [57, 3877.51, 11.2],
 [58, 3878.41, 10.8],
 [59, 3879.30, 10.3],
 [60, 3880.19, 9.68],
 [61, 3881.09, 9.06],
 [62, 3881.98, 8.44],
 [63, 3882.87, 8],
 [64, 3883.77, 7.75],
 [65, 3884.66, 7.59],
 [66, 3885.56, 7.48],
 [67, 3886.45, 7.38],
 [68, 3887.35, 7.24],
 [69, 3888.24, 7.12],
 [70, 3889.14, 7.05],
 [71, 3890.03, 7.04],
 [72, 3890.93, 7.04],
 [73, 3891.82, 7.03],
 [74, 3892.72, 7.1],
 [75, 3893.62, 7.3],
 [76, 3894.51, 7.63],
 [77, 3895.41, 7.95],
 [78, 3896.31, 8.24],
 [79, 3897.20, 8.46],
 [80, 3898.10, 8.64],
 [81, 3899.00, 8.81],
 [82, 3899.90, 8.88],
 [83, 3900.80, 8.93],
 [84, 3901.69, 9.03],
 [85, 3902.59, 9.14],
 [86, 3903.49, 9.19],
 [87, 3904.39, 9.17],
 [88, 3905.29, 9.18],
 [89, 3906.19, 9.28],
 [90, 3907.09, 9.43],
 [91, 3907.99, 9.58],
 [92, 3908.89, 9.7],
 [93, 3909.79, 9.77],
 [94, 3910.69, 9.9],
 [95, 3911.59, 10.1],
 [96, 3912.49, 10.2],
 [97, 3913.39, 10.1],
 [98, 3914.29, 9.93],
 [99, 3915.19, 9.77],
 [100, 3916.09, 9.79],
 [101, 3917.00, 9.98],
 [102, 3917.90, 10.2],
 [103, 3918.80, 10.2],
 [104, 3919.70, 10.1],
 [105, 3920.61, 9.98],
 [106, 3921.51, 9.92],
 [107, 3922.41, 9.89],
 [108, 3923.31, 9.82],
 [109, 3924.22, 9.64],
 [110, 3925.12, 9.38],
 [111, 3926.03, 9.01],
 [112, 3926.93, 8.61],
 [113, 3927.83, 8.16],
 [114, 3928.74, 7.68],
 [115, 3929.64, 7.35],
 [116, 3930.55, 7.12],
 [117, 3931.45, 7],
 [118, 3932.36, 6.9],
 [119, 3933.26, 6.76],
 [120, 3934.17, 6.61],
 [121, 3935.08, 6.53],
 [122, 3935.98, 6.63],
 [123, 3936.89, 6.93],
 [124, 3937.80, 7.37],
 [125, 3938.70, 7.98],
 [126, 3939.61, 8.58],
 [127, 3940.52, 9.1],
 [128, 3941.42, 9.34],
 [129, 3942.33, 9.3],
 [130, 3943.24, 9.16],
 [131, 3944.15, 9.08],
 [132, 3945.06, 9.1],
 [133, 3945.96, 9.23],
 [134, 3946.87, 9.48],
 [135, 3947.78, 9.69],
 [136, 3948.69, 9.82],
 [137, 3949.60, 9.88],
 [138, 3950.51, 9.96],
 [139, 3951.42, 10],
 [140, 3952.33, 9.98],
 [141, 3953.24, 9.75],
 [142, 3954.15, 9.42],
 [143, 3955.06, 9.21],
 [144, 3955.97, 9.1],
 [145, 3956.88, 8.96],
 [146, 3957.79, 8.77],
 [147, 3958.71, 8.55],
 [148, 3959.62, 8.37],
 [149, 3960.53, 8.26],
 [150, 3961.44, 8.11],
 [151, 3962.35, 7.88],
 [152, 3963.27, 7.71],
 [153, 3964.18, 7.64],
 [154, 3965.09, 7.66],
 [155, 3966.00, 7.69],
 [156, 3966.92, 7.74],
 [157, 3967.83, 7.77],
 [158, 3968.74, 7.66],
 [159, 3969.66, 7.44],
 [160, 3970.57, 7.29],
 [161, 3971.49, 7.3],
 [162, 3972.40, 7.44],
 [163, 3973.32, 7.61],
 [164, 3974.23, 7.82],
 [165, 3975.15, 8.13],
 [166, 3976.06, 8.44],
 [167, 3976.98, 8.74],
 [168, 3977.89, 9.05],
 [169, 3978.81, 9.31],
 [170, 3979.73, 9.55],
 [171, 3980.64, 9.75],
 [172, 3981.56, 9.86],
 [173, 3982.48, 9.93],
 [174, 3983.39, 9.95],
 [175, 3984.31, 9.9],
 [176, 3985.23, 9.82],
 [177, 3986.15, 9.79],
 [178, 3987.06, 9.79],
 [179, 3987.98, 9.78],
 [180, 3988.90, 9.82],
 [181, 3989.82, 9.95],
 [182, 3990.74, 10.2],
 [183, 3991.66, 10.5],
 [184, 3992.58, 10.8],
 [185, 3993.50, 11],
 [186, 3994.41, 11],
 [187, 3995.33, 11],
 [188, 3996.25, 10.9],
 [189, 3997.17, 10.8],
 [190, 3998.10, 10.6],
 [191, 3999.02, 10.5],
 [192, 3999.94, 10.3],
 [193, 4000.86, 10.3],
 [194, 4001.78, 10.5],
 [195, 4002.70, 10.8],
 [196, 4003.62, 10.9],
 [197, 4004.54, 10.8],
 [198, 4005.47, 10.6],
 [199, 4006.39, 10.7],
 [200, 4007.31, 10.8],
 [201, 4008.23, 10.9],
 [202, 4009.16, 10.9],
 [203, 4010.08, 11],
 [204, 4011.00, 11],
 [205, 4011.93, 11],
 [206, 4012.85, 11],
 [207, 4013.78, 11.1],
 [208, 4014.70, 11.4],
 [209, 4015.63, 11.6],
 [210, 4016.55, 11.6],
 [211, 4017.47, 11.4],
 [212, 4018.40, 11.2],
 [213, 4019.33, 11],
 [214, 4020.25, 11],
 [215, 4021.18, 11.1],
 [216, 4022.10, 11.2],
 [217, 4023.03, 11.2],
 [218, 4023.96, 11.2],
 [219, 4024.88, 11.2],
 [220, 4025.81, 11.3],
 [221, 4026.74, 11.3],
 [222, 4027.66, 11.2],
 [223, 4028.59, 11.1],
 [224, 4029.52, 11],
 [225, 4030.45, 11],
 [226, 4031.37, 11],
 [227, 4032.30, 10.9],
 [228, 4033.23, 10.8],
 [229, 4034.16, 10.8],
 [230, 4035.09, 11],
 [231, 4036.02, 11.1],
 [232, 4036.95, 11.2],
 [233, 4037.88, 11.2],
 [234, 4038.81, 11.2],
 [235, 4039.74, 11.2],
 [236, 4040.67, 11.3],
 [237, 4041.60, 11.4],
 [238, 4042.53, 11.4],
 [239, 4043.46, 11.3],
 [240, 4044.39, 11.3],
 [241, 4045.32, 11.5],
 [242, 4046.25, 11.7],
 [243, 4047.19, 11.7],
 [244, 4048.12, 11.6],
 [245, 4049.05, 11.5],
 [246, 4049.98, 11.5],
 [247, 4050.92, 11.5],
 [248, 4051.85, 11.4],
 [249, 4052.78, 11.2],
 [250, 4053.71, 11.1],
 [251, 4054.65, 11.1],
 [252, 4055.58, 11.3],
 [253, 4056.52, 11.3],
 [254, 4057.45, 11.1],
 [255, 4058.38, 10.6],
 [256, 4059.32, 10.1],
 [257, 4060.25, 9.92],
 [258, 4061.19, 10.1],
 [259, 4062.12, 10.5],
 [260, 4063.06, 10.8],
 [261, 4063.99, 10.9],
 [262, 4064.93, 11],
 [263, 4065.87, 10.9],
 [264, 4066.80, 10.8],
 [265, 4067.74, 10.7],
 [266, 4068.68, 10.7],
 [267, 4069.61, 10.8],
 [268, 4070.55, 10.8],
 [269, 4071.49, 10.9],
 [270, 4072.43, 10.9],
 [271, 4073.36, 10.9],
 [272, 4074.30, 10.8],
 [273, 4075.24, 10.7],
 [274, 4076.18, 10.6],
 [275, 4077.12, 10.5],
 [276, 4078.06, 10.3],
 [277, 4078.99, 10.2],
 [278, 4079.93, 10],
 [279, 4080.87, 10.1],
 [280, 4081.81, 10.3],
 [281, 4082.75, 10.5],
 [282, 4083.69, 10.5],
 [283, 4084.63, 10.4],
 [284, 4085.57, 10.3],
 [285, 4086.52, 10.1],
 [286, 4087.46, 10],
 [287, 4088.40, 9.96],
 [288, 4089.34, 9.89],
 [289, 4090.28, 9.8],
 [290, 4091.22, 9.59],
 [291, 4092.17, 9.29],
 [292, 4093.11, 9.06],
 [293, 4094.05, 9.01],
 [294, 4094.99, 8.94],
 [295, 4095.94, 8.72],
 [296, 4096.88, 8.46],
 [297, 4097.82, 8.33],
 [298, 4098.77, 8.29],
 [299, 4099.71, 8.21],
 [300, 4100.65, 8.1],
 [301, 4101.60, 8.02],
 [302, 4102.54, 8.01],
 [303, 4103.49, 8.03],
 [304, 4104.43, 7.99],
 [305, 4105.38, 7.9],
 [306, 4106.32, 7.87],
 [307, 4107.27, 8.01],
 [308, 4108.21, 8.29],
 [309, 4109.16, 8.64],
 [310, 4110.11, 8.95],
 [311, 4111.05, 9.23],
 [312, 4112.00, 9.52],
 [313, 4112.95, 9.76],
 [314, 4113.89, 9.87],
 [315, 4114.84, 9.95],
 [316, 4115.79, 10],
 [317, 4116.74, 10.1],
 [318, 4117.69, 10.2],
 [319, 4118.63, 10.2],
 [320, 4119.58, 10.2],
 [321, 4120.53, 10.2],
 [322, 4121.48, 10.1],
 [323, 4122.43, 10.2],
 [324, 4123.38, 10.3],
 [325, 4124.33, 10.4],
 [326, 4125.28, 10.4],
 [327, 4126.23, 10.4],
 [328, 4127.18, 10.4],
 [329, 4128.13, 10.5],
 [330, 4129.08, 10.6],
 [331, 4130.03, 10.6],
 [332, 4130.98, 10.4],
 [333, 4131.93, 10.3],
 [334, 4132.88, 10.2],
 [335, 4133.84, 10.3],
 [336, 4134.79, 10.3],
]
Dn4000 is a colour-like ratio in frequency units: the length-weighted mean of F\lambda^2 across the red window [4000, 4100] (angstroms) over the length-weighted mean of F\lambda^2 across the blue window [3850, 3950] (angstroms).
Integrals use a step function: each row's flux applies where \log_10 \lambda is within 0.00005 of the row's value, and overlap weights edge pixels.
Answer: 1.20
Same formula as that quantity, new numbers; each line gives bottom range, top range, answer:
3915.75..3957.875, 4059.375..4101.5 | 1.21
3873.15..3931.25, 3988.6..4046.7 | 1.28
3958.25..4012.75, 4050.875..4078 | 1.18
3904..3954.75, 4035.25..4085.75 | 1.29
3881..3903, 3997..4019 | 1.46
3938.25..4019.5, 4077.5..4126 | 1.04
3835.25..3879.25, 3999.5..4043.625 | 1.16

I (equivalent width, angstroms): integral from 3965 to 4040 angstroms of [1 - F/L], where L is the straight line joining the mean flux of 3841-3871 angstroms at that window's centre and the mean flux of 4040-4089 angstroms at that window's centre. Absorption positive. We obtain 3.7 angstroms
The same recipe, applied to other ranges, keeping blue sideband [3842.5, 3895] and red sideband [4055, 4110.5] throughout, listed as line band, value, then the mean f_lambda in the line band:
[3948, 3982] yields 4.8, 8.59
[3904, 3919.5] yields 0.5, 9.79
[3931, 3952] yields 3.3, 8.46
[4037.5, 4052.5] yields -2.4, 11.4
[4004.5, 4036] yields -3.7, 11.1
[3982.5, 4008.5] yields -1.3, 10.4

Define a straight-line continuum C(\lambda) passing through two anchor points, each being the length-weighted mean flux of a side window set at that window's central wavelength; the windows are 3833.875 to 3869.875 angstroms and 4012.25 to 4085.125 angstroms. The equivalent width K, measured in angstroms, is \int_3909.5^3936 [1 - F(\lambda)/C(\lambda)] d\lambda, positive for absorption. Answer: 2.9 angstroms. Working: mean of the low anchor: 9.49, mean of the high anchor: 11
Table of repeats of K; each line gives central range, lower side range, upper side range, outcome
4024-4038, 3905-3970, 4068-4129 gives -2.6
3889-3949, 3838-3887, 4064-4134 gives 8.5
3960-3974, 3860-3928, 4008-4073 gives 3.8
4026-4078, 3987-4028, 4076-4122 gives -4.5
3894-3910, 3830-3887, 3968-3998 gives 1.0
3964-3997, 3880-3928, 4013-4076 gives 3.1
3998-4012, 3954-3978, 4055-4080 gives -2.5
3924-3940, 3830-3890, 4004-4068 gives 3.9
